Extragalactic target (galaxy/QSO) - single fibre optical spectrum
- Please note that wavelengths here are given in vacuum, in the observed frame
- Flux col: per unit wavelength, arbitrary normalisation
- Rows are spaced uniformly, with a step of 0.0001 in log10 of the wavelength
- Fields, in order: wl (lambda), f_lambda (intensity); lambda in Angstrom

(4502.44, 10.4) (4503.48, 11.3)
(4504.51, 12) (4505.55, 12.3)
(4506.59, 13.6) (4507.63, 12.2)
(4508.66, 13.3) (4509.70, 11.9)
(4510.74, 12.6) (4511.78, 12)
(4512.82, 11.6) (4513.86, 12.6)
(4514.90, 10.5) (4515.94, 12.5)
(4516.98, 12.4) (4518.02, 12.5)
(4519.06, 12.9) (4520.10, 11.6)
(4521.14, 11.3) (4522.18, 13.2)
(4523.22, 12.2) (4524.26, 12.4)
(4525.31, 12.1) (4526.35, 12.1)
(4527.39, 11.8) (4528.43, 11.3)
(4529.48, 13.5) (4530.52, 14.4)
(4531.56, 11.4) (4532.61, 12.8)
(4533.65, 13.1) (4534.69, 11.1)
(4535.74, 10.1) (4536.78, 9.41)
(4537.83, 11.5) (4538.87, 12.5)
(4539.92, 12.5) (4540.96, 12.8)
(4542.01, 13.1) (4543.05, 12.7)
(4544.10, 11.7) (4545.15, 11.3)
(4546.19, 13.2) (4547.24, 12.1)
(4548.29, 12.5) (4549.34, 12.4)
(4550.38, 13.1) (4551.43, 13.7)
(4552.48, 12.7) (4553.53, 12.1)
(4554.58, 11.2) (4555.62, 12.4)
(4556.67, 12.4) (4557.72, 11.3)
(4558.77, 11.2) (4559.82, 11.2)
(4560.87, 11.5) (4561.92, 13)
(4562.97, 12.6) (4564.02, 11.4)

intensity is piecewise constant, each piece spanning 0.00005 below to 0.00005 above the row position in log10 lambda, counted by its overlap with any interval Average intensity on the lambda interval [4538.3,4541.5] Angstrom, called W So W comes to 12.6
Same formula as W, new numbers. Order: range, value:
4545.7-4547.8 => 12.6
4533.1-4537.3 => 11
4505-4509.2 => 12.8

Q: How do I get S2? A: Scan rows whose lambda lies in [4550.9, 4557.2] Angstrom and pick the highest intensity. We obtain 13.7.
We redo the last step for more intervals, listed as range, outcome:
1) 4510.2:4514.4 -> 12.6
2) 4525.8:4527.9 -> 12.1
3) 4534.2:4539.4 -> 12.5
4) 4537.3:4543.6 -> 13.1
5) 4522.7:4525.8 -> 12.4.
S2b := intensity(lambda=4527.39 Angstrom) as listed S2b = 11.8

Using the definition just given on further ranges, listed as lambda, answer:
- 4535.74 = 10.1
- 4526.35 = 12.1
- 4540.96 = 12.8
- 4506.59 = 13.6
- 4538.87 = 12.5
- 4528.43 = 11.3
